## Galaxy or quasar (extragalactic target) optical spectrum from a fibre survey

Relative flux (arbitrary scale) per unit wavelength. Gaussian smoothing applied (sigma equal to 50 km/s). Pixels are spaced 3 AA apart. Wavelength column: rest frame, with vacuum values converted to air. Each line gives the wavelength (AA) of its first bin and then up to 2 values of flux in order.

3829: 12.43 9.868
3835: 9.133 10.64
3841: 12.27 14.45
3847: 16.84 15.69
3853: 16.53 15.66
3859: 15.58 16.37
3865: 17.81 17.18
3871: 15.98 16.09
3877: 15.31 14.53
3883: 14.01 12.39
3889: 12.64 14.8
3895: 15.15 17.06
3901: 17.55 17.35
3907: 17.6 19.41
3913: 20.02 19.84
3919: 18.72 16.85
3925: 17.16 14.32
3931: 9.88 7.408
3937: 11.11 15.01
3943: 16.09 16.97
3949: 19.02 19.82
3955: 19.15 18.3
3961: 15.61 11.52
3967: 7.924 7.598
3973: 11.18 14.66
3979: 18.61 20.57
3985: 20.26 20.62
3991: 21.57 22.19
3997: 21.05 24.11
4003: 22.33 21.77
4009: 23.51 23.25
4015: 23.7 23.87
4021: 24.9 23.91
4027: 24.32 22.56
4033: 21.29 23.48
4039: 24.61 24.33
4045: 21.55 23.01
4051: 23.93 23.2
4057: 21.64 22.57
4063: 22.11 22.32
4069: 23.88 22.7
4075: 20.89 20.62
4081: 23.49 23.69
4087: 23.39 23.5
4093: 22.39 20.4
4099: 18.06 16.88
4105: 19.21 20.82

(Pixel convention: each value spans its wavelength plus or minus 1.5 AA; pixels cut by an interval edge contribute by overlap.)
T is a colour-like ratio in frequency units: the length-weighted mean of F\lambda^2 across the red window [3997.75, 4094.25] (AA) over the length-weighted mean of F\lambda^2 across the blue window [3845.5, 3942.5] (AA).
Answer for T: 1.6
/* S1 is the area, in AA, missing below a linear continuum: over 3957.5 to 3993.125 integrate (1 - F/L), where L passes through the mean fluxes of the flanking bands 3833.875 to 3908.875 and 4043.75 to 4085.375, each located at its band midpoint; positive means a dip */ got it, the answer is 6.4 AA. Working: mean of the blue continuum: 15.2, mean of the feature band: 15.7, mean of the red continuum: 22.5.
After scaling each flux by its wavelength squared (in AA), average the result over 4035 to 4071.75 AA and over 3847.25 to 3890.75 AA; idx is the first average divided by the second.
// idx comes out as 1.64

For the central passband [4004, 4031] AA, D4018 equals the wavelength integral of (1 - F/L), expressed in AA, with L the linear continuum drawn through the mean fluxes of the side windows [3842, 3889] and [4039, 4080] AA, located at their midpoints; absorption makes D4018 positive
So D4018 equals -3.2 AA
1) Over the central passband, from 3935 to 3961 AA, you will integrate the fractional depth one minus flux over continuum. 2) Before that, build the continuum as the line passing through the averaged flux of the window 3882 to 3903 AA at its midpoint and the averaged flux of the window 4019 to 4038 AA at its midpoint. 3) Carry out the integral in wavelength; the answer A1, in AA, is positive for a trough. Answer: 2.5 AA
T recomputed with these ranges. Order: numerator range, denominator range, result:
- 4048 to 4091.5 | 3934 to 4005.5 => 1.40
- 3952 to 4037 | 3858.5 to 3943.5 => 1.33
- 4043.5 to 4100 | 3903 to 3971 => 1.54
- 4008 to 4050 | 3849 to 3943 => 1.60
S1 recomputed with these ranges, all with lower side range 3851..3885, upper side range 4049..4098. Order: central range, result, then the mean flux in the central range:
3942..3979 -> 7.5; 15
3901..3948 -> 4.5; 15.9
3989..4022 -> -4.2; 22.9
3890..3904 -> 0.6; 16.1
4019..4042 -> -2.8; 23.6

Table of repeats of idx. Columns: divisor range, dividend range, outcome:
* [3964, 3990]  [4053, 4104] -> 1.52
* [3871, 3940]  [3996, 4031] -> 1.60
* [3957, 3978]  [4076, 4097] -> 1.93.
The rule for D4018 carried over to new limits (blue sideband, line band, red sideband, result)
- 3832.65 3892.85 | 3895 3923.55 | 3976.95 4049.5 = -1.7 AA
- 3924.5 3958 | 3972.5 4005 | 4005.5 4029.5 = 0.8 AA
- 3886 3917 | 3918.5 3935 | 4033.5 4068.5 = 3.6 AA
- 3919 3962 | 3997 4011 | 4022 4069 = -1.8 AA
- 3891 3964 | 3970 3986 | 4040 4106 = 2.0 AA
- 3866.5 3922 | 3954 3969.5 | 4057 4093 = 4.0 AA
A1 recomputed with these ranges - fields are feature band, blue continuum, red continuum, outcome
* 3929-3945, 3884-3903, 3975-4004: 4.97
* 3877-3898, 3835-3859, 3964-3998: 1.07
